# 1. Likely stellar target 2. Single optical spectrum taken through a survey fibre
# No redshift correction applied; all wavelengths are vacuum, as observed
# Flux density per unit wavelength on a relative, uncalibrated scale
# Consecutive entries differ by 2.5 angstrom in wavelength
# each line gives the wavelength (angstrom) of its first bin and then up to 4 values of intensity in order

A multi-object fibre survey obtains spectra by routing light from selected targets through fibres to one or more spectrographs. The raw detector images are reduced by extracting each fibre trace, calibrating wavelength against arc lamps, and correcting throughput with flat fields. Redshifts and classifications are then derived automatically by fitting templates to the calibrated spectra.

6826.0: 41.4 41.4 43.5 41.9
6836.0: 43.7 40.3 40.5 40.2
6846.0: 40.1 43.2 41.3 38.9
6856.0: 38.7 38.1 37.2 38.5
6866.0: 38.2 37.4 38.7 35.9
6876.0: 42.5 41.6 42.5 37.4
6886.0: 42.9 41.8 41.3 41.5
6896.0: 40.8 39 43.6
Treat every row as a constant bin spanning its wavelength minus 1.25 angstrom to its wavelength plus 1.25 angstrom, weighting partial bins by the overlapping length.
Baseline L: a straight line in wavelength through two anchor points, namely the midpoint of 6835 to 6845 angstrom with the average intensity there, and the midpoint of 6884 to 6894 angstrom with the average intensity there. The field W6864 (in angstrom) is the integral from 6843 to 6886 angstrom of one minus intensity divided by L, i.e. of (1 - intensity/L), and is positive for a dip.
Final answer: 1.9 angstrom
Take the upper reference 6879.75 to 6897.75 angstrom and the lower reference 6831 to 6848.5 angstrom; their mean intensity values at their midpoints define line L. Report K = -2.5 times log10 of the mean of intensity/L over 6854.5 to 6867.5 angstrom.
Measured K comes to 0.09 mag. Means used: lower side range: 41.4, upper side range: 41.1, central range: 38.1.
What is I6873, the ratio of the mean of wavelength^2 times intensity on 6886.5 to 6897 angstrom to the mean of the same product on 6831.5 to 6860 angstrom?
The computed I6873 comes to 1.0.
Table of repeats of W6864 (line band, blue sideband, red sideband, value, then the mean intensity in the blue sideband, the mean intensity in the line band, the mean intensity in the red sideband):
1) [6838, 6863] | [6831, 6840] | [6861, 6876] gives 0.3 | 42.1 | 39.8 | 38.1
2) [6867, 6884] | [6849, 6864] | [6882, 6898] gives 0.2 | 39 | 39.5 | 40.9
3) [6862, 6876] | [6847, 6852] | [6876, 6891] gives 1.2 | 42.2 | 38.2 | 41.4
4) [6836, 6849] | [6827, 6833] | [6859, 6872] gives -0.1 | 42.3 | 41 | 38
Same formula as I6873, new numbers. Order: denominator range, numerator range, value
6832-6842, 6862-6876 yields 0.92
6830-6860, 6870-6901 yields 1.01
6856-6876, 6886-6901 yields 1.09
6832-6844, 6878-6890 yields 1.01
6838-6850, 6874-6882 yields 1.03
